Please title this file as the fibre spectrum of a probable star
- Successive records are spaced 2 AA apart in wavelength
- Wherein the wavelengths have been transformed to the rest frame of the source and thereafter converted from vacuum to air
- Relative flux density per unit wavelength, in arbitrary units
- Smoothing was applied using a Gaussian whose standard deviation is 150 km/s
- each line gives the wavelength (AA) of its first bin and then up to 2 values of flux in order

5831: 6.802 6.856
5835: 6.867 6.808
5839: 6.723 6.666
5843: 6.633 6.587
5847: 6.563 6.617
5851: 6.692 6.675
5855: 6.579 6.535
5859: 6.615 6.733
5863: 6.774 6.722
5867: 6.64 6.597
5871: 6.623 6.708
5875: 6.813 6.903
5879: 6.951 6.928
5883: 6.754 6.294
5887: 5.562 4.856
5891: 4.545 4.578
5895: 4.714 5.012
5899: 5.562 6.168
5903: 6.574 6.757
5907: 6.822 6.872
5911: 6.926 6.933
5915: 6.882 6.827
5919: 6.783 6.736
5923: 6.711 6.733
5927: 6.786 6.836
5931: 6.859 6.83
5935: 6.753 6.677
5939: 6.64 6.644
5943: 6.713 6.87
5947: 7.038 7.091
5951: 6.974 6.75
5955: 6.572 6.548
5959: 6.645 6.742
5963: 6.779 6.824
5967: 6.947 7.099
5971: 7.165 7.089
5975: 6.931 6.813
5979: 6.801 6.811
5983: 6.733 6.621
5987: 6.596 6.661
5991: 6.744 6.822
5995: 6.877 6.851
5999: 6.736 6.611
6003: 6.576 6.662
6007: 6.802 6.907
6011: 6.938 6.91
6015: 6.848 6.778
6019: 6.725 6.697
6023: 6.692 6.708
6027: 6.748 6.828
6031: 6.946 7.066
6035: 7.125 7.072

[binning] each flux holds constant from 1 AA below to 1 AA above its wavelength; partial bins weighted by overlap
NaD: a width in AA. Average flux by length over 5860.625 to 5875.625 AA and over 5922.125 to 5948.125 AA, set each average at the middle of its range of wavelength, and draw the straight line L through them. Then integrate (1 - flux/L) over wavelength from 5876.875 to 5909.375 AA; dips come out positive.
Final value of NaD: 3.8 AA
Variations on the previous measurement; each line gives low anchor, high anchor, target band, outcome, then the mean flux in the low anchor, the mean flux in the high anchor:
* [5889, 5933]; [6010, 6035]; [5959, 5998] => -1.2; 6.29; 6.84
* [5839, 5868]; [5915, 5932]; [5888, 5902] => 3.5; 6.65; 6.79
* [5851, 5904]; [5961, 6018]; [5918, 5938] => -0.9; 6.22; 6.82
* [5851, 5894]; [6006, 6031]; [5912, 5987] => -2.5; 6.36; 6.8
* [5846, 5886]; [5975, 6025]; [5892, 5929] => 1.9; 6.69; 6.76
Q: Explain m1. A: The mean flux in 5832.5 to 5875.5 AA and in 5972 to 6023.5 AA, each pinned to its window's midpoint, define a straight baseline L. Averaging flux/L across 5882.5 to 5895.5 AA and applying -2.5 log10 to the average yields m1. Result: 0.255 mag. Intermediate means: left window 6.68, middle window 5.3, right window 6.78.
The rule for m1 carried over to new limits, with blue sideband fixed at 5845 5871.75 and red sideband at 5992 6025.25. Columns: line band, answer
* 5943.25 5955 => -0.03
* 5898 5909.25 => 0.04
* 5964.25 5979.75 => -0.04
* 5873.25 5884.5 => -0.03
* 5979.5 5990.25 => 0.01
